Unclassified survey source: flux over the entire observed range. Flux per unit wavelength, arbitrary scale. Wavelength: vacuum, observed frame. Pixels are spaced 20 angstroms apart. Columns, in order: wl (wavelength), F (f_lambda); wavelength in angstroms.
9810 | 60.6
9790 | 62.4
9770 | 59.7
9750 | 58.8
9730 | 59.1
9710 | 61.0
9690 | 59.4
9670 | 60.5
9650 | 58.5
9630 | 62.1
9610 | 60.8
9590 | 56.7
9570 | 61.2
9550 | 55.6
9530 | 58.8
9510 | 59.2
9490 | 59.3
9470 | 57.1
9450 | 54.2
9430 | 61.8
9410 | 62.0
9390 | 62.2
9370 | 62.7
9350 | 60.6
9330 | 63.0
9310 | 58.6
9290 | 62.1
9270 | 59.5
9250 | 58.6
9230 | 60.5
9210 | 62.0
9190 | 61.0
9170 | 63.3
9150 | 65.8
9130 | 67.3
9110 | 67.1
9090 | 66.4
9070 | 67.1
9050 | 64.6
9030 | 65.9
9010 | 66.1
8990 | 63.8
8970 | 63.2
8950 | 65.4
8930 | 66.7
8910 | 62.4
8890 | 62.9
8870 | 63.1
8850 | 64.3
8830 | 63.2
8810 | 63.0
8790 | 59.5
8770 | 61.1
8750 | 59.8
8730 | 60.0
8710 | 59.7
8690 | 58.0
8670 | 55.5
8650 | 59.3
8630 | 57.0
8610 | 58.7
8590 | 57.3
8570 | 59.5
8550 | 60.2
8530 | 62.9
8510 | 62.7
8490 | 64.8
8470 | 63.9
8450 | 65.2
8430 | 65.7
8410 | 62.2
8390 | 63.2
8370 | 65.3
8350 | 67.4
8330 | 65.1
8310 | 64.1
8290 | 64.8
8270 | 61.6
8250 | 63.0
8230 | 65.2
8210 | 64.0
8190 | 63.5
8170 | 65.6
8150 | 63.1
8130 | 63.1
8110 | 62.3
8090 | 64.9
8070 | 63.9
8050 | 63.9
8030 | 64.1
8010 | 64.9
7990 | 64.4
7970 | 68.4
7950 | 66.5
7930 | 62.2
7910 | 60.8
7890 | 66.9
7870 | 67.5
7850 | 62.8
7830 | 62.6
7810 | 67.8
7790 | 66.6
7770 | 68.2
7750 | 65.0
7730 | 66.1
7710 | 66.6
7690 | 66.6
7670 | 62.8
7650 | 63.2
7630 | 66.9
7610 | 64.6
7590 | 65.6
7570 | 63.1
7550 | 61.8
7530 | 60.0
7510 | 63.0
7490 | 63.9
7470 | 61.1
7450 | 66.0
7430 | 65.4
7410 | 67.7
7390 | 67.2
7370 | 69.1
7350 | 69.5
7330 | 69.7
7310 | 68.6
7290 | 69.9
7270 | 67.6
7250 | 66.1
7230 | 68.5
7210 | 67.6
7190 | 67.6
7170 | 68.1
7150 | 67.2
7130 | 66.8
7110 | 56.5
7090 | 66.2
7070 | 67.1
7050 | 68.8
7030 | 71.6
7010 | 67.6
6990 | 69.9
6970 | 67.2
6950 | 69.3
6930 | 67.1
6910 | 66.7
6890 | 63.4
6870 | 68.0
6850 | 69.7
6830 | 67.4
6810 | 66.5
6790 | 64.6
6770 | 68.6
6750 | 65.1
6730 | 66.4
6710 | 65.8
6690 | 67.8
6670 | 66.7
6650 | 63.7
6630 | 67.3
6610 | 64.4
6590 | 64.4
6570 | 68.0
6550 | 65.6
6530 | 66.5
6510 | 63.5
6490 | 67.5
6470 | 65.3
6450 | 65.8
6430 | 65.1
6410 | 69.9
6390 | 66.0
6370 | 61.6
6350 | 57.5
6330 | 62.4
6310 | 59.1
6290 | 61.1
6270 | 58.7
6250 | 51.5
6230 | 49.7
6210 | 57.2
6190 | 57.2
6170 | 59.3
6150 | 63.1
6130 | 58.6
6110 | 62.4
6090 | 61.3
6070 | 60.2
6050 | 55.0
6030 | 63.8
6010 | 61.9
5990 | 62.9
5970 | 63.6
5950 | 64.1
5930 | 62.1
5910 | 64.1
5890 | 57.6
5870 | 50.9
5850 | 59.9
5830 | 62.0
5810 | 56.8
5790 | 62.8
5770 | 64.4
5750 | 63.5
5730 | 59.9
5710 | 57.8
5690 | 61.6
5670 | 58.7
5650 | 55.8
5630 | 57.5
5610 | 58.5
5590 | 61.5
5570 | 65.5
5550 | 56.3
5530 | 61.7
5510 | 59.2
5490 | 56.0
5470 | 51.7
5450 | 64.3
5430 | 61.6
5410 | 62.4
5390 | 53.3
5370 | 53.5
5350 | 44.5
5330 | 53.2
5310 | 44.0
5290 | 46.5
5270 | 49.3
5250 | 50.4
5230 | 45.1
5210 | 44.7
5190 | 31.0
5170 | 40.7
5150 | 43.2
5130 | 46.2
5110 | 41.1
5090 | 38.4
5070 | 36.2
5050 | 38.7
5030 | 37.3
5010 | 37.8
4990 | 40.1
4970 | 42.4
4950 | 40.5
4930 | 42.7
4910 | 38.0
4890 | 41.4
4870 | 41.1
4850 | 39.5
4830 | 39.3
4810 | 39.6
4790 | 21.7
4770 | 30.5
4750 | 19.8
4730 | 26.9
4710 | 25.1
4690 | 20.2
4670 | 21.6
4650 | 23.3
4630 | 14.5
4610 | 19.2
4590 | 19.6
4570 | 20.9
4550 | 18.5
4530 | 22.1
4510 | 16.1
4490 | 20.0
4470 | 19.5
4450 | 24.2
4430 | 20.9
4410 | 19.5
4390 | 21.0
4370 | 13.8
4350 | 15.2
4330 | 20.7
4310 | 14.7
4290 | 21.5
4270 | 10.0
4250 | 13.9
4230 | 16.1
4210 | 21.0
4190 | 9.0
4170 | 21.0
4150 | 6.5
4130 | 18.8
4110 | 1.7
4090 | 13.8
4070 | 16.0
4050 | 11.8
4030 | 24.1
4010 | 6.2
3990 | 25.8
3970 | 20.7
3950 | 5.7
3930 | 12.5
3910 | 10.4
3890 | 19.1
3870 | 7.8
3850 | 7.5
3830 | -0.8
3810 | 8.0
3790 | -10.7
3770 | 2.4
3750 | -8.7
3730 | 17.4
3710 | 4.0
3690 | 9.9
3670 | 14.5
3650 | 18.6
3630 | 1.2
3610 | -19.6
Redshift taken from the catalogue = 0.206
